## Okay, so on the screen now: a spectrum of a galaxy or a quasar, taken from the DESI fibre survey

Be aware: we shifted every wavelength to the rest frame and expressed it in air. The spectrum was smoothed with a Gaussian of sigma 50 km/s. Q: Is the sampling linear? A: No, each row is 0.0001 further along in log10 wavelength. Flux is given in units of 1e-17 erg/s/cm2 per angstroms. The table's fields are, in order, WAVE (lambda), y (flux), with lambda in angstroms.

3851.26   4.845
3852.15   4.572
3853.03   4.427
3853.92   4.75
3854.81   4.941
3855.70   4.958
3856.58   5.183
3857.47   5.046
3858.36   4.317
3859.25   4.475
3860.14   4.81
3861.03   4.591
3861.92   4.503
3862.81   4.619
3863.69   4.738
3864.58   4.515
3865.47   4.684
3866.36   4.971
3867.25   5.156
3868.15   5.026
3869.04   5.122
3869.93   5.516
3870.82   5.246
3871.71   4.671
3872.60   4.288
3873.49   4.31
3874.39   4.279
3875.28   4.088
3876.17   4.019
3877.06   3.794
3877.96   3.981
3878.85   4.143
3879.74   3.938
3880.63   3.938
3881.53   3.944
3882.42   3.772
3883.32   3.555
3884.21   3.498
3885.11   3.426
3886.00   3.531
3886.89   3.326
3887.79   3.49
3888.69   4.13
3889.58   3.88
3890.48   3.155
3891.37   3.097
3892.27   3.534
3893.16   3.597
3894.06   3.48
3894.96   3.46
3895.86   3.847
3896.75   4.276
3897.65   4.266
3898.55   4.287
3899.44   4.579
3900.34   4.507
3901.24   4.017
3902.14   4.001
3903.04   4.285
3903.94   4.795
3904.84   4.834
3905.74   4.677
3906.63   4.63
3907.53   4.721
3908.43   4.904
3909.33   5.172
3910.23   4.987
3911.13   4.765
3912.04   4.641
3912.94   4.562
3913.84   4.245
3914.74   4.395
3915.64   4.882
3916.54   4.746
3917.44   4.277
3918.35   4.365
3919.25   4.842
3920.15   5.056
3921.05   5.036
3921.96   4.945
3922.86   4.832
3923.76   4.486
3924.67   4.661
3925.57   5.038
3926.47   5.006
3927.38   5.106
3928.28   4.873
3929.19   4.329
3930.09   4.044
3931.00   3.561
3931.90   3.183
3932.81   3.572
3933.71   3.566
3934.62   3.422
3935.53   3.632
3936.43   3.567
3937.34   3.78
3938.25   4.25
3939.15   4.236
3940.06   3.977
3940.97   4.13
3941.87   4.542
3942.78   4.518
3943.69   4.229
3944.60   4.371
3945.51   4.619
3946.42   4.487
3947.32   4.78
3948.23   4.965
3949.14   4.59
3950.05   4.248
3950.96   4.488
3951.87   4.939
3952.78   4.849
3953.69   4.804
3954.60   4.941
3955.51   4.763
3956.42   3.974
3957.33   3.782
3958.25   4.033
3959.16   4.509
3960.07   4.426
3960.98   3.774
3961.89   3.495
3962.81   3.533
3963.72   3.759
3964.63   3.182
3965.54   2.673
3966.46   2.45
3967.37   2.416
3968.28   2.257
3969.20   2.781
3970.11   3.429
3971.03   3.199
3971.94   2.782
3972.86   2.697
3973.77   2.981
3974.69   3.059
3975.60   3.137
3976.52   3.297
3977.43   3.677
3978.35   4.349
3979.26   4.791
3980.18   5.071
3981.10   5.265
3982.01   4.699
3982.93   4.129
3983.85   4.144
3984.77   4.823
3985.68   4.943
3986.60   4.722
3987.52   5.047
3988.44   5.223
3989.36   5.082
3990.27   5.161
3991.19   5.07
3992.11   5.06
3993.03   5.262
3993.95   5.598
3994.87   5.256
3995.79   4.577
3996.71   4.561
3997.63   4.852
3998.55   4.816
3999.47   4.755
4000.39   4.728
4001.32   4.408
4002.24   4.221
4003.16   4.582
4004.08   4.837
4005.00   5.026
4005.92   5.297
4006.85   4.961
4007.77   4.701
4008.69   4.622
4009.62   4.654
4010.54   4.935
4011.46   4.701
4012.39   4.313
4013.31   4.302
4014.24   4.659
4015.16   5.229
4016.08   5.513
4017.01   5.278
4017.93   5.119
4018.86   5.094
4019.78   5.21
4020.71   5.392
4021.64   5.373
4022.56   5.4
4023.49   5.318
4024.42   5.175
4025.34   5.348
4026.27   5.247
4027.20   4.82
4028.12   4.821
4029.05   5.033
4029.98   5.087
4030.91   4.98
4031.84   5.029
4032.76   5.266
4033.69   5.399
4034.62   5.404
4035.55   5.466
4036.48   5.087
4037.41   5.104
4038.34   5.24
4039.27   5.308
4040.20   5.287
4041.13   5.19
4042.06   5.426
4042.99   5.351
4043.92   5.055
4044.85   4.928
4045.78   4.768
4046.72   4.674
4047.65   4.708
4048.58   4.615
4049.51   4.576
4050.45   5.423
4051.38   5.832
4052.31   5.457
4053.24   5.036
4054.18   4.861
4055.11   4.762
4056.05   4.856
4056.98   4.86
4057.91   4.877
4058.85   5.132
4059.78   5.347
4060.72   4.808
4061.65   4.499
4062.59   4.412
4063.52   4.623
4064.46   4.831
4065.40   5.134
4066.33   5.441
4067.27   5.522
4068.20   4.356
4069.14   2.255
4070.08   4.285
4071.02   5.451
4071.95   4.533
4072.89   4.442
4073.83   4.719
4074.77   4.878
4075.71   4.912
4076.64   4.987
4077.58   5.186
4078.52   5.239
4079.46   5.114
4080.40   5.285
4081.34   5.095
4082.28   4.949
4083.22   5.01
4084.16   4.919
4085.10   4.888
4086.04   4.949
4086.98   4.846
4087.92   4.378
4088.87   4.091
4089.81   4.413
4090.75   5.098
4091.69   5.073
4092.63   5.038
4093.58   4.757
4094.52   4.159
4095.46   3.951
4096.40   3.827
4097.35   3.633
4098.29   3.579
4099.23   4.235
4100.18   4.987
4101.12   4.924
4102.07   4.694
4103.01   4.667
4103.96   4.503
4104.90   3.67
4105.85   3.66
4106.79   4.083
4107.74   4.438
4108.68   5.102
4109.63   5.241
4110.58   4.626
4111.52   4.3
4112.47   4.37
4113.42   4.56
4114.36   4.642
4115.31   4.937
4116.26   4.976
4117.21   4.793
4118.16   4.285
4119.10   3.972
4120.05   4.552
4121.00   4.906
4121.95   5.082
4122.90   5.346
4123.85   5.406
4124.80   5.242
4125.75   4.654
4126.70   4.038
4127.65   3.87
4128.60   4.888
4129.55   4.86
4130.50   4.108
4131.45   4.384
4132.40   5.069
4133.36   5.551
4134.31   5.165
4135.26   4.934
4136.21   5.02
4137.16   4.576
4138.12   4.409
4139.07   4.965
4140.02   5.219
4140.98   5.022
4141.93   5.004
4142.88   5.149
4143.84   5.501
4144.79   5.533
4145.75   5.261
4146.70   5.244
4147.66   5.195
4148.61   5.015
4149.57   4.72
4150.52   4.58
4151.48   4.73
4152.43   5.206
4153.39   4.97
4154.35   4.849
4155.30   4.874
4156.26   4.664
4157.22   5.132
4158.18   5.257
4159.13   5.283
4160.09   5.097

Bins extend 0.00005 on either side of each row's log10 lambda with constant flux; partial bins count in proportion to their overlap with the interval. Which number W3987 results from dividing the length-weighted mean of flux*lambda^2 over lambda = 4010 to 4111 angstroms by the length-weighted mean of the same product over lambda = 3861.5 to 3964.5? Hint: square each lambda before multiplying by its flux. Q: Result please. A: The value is 1.2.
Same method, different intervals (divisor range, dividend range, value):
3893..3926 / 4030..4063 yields 1.20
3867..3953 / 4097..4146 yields 1.22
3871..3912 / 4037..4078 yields 1.30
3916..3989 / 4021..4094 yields 1.26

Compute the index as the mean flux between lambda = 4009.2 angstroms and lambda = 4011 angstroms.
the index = 4.81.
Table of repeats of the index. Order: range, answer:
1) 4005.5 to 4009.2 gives 4.88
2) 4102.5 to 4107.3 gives 4.12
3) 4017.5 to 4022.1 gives 5.23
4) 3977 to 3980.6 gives 4.47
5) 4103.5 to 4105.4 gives 4.08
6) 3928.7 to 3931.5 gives 3.97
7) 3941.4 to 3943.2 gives 4.54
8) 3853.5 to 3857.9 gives 4.98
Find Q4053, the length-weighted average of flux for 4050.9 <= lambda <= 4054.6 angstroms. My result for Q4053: 5.31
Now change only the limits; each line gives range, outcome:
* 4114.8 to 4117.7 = 4.88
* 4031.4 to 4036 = 5.32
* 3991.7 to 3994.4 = 5.31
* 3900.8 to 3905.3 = 4.38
